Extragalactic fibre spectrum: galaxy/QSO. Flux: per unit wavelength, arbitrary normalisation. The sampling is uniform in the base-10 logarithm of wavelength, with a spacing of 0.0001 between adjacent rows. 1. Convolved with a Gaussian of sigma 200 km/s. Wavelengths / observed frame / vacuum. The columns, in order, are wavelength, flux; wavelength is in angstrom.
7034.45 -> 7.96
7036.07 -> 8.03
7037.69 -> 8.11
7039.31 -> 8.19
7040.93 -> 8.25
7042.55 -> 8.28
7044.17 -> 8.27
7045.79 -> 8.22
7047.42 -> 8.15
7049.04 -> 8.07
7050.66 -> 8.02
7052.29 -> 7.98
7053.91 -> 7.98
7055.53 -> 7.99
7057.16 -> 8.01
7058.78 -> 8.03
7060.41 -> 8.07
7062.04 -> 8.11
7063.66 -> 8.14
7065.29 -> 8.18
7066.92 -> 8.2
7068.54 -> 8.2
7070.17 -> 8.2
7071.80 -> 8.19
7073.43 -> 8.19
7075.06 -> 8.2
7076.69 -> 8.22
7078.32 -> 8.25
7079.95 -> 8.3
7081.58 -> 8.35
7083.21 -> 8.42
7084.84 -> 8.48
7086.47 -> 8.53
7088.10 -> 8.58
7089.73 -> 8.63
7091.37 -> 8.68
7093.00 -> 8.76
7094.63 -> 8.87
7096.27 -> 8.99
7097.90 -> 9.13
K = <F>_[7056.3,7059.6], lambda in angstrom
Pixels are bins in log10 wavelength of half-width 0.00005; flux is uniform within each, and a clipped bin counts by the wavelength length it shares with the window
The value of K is 8.01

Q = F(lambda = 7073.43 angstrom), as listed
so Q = 8.19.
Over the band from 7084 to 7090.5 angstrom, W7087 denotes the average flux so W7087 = 8.56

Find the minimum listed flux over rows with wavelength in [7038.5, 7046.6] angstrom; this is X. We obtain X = 8.19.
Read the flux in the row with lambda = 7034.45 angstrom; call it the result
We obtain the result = 7.96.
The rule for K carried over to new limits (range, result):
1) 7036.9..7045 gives 8.23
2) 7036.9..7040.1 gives 8.15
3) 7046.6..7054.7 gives 8.04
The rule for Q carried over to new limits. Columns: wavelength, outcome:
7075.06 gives 8.2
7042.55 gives 8.28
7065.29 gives 8.18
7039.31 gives 8.19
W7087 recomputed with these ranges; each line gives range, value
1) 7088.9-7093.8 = 8.69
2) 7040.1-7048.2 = 8.23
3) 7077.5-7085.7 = 8.36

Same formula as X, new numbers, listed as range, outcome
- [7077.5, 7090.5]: 8.25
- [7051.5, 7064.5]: 7.98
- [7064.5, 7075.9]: 8.18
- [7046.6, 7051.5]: 8.02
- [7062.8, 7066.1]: 8.14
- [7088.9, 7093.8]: 8.63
